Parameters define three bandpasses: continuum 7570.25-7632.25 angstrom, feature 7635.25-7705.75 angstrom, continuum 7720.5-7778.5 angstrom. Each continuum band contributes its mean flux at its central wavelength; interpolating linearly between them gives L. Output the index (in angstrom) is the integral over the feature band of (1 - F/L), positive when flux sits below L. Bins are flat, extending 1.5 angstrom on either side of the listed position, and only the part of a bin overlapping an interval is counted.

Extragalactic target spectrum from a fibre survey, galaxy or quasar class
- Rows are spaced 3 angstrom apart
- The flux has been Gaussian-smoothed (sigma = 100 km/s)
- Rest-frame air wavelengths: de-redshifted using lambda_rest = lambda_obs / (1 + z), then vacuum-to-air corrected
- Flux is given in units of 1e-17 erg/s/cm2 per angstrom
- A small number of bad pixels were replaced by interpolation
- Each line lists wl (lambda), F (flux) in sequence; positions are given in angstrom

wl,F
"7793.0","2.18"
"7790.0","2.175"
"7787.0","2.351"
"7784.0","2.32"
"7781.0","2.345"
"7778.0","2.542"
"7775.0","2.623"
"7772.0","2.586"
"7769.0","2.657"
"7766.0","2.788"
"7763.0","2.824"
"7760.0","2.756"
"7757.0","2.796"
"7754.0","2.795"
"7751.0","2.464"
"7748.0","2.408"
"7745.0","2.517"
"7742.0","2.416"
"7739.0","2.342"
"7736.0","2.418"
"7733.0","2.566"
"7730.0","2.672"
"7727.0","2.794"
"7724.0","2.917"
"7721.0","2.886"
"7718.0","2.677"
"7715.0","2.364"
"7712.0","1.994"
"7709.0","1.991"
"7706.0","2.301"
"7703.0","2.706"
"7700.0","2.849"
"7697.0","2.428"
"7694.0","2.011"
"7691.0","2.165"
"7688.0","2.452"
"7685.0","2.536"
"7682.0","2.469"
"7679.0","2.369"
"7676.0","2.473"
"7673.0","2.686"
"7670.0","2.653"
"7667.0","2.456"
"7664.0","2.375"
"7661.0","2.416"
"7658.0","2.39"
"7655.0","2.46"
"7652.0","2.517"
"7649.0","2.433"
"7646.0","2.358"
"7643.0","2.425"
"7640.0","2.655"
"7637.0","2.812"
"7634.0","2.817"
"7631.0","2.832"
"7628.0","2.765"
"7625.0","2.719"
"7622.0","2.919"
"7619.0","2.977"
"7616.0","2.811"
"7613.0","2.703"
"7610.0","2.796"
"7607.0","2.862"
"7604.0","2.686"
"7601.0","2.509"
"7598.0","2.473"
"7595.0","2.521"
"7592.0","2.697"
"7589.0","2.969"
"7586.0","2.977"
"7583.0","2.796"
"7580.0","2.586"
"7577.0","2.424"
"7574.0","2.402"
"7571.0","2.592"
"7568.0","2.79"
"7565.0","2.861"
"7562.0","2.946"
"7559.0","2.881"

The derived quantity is 5.2 angstrom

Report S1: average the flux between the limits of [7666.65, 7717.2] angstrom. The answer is 2.41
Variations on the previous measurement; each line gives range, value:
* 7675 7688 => 2.46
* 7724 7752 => 2.53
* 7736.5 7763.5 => 2.58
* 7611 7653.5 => 2.7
